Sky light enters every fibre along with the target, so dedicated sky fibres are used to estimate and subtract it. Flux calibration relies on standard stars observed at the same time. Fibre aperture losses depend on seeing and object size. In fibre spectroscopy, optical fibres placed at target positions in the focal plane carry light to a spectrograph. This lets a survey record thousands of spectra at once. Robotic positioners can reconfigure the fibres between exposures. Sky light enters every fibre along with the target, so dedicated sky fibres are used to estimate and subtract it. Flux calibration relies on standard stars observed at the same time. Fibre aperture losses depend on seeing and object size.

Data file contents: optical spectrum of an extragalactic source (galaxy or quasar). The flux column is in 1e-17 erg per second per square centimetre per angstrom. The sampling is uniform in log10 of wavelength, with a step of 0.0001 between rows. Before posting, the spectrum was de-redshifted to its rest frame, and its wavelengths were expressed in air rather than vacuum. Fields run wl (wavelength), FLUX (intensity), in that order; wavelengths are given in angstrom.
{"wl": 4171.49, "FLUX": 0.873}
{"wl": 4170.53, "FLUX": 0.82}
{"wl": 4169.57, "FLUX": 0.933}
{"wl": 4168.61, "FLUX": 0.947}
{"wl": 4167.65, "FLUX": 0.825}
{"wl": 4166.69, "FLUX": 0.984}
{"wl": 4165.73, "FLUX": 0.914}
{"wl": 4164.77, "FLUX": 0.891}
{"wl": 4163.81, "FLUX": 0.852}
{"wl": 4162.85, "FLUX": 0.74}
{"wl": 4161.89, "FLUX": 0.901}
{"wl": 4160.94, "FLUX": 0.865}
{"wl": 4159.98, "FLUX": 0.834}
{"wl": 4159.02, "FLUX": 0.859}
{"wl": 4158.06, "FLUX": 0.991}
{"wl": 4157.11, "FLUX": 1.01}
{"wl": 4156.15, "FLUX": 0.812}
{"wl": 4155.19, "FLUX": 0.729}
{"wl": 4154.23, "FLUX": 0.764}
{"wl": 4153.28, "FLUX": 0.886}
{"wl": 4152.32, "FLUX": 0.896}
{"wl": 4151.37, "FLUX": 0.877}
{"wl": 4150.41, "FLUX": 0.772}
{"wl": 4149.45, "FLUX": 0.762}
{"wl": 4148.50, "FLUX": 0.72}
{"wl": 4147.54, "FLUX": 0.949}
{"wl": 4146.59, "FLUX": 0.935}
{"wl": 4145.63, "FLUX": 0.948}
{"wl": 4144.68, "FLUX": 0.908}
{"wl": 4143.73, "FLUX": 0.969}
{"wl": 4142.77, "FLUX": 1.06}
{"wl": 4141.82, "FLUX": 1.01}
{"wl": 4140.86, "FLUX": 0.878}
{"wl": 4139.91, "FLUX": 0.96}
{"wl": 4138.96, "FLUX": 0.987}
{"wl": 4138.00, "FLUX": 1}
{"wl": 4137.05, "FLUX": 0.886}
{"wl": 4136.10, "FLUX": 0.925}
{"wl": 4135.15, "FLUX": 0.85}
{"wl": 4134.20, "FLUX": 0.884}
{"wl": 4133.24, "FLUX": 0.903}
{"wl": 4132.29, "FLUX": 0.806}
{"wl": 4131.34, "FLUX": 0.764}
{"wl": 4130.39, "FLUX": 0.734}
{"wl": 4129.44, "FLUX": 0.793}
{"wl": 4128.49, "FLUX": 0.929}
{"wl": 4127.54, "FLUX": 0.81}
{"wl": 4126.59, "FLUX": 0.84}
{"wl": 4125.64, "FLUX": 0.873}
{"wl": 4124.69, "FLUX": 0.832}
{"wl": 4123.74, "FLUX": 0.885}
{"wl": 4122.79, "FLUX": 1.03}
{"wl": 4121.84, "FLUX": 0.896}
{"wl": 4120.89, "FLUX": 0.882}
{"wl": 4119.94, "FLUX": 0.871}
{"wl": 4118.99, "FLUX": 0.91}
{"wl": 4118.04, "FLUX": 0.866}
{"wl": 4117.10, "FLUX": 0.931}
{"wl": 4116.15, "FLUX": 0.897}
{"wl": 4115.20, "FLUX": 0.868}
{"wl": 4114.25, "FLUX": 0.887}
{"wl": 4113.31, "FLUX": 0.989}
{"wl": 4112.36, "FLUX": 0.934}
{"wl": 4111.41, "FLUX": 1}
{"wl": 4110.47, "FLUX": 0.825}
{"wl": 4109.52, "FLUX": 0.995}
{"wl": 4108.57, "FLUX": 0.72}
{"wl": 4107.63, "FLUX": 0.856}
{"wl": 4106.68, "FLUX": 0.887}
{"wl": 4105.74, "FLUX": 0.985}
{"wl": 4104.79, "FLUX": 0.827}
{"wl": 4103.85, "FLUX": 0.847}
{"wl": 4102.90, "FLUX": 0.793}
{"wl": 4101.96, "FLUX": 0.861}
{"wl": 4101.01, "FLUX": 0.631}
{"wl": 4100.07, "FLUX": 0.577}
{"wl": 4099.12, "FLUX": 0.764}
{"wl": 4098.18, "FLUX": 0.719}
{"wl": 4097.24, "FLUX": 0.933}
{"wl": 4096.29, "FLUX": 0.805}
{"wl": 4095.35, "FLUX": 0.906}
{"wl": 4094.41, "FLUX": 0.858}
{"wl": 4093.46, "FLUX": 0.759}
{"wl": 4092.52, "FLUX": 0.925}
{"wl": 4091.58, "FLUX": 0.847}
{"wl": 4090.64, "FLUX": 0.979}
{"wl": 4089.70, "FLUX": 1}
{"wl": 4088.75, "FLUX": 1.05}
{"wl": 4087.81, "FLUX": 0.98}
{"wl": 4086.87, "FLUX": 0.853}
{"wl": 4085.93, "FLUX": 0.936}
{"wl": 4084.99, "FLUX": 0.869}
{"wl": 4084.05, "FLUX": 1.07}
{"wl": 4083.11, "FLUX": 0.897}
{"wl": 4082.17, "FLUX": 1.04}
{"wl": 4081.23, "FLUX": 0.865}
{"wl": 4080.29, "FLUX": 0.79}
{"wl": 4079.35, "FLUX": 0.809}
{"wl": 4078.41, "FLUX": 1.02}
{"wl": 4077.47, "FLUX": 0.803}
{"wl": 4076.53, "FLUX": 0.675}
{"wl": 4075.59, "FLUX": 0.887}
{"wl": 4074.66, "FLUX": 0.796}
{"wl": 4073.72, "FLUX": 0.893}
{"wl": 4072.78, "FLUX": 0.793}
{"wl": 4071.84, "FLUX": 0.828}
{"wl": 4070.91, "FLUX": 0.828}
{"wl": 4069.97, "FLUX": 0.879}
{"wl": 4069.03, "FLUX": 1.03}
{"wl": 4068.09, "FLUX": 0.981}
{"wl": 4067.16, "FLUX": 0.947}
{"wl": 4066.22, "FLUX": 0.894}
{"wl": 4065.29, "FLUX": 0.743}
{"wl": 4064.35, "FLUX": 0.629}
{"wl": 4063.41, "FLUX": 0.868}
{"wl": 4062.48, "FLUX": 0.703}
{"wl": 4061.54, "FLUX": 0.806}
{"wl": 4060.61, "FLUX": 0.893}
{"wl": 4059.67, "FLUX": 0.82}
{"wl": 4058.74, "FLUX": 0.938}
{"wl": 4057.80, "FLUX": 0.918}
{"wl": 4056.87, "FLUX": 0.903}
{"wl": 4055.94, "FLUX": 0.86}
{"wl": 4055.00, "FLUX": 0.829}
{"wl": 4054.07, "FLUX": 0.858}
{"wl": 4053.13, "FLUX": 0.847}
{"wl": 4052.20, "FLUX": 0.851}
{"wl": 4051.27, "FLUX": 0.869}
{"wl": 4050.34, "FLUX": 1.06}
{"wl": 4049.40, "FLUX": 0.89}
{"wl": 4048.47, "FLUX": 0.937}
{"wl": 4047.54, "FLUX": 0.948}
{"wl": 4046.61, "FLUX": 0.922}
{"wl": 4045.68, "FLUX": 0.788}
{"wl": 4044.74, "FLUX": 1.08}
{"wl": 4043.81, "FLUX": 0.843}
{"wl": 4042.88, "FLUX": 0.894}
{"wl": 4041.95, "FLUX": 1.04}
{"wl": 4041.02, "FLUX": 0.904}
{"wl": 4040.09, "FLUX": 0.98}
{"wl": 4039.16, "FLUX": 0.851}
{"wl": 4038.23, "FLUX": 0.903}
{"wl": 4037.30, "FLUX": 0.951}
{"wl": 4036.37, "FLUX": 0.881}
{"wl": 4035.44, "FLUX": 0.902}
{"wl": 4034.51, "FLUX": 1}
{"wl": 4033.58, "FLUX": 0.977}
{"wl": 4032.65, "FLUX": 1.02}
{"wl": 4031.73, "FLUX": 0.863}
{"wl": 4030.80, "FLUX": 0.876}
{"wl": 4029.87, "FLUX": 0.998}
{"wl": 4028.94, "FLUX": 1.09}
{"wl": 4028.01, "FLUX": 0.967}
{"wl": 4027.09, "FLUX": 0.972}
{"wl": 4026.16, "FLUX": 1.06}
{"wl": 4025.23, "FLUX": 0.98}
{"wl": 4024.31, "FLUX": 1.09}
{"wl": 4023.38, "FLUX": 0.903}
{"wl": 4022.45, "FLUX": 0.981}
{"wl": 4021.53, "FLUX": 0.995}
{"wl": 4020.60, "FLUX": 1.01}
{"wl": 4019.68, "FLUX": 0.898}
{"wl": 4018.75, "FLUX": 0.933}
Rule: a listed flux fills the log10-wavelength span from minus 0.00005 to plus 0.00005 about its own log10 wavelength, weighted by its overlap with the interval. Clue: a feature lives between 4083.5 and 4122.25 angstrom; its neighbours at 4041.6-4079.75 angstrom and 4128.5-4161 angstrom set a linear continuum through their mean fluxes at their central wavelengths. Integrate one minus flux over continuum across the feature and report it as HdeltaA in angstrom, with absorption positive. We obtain 0.0 angstrom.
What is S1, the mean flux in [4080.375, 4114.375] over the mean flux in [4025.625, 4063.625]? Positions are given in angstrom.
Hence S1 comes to 0.96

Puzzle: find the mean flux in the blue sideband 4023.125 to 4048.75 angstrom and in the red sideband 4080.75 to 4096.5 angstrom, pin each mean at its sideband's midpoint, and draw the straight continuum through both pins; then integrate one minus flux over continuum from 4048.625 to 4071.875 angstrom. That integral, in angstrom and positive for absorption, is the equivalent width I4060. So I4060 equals 1.7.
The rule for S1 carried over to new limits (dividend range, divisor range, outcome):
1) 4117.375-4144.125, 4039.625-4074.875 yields 1.01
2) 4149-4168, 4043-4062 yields 0.96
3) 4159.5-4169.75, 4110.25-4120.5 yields 0.97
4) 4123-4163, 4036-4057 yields 0.97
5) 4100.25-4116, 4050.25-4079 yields 1.01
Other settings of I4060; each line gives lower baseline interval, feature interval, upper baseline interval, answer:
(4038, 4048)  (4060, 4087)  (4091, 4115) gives 0.6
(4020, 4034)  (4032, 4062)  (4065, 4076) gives 0.8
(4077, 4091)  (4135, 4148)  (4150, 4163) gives -1.2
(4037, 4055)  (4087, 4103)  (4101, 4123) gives 0.8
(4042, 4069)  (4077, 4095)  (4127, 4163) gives -0.7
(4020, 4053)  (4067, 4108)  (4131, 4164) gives 2.2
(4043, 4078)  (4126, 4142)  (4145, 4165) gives -0.3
